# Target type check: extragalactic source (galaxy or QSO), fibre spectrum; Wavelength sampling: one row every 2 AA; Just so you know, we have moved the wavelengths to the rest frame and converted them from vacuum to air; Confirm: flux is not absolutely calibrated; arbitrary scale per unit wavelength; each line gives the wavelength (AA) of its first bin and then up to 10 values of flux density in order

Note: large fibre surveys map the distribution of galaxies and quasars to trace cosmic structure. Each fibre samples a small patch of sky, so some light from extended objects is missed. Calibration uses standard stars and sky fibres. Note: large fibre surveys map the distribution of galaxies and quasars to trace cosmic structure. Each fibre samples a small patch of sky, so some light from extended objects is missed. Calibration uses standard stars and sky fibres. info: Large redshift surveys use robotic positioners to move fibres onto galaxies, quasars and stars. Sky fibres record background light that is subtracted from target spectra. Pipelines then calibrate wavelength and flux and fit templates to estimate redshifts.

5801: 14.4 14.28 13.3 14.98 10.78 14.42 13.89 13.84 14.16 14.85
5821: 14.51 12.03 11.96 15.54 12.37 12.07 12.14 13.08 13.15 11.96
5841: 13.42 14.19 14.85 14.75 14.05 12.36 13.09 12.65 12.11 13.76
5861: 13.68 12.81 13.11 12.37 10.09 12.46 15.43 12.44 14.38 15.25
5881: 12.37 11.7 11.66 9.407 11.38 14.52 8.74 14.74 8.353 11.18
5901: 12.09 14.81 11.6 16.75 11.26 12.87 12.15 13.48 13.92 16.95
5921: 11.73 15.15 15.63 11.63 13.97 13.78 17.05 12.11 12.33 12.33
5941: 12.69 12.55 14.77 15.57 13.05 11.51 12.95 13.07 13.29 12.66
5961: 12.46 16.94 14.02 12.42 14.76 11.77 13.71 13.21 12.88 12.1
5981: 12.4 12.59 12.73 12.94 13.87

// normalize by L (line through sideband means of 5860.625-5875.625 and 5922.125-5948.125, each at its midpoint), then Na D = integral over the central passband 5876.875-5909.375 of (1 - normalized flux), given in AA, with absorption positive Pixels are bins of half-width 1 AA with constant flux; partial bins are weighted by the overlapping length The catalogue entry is 2.0 AA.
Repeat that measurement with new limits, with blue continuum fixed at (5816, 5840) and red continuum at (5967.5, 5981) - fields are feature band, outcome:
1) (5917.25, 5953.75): -1.7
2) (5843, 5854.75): -0.6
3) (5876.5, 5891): 0.8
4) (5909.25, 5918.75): -0.1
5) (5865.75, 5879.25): 0.0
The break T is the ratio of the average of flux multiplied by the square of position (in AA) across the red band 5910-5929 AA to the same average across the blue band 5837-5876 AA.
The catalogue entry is 1.1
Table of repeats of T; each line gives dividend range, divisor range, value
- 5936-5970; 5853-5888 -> 1.08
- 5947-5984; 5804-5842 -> 1.04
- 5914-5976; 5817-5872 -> 1.07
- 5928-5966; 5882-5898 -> 1.22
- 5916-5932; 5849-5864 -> 1.11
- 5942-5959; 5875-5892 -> 1.08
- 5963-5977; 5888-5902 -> 1.20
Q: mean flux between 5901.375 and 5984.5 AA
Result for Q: 13.4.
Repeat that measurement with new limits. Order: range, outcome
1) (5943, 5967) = 13.6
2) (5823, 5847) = 13.2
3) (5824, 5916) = 12.8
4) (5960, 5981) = 13.4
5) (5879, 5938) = 12.9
